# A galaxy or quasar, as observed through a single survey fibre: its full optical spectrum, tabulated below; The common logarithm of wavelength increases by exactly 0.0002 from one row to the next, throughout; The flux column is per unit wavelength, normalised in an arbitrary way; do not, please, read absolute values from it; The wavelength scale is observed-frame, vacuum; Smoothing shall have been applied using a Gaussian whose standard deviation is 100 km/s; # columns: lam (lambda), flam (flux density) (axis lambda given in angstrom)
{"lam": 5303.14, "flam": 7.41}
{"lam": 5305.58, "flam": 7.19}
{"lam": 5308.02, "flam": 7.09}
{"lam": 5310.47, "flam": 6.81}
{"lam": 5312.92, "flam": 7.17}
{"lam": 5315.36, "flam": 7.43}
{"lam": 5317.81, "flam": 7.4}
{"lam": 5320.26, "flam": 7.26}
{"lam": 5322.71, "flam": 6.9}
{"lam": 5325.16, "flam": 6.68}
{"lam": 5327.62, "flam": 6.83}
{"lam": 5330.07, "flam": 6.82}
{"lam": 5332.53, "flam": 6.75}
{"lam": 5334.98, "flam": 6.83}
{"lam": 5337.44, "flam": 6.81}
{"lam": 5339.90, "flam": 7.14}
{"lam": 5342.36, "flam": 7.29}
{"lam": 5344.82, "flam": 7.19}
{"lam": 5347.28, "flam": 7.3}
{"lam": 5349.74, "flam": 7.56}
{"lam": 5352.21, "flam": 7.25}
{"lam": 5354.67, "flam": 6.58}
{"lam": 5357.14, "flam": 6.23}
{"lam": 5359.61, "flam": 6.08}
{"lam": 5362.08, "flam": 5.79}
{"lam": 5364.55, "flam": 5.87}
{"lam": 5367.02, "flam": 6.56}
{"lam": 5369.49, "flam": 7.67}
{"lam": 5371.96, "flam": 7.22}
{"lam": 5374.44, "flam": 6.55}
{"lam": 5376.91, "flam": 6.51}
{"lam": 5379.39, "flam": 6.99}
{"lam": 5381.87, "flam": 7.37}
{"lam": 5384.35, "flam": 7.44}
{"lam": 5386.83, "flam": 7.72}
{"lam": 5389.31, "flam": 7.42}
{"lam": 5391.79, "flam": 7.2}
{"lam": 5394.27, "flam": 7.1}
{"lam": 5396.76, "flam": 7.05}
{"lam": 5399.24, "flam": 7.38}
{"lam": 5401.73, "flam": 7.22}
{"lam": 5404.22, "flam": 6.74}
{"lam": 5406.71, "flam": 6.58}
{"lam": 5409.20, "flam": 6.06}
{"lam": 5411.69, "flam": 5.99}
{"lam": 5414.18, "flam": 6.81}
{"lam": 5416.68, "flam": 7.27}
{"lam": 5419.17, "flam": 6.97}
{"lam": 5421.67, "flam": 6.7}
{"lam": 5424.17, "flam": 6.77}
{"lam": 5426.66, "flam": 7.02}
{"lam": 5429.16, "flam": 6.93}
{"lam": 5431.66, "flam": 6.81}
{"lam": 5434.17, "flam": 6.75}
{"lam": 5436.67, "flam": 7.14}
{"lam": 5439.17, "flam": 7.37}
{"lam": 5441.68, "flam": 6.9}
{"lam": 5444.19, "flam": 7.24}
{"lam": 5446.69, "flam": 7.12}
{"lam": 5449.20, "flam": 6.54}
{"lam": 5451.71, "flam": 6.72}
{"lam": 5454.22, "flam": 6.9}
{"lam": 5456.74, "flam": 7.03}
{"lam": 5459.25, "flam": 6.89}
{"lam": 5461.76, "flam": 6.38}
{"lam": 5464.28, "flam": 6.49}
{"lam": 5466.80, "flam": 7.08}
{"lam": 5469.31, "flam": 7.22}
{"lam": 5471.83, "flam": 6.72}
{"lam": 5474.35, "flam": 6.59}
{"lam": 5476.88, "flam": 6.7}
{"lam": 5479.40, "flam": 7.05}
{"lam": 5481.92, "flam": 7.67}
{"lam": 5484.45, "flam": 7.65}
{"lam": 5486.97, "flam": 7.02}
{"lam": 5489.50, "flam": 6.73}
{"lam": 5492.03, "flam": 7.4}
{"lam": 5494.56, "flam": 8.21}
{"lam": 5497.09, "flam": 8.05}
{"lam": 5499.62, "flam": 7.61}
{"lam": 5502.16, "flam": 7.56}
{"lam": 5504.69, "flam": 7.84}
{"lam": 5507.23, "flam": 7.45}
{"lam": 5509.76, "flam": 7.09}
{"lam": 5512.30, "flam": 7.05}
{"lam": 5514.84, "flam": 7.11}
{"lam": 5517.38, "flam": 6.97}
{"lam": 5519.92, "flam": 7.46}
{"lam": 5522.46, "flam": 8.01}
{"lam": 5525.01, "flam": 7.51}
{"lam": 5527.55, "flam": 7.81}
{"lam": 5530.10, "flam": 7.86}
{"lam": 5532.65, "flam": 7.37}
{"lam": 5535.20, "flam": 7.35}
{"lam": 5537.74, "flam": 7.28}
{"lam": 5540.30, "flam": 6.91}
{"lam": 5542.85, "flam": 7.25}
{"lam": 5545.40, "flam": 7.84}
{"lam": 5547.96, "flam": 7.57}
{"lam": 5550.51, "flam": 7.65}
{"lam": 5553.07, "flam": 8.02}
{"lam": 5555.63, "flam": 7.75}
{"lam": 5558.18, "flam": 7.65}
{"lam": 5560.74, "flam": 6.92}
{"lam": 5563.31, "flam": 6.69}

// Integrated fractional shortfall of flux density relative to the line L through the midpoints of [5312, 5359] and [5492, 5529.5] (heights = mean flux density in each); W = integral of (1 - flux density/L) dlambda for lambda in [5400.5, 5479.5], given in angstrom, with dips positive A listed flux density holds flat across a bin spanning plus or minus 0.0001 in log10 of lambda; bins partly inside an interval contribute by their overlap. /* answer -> 5.4 angstrom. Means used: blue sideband 7.01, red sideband 7.55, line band 6.83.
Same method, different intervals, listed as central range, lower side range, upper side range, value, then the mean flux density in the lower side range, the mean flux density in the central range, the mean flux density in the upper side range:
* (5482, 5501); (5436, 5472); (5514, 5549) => -0.9 angstrom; 6.92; 7.53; 7.45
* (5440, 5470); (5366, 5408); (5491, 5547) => 1.8 angstrom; 7.1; 6.88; 7.5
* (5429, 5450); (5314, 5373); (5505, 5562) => 0.6 angstrom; 6.89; 6.99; 7.46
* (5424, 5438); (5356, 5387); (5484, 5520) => 0.3 angstrom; 6.74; 6.92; 7.41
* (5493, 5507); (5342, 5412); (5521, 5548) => -0.8 angstrom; 6.9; 7.81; 7.52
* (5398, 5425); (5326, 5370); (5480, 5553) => 1.1 angstrom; 6.79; 6.77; 7.48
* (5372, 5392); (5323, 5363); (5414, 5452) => -0.8 angstrom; 6.83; 7.15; 6.95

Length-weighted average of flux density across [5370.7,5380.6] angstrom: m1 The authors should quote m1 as 6.82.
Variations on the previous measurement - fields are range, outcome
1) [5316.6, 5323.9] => 7.19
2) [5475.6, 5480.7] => 6.88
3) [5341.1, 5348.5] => 7.26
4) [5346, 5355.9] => 7.18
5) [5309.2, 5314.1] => 6.98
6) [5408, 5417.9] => 6.53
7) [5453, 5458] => 6.96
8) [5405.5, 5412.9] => 6.21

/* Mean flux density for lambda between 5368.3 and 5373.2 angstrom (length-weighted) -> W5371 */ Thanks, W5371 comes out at 7.44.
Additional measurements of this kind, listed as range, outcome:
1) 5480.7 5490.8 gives 7.26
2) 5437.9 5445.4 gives 7.17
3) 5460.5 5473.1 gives 6.78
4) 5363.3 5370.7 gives 6.7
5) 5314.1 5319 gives 7.42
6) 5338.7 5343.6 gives 7.22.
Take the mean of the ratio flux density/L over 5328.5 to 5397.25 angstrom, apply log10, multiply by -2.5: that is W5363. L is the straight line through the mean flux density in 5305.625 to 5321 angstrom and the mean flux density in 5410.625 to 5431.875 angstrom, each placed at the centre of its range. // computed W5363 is 0.01 mag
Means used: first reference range 7.19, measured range 6.94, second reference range 6.82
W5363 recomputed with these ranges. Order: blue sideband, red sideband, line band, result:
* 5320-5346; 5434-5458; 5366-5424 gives 0.00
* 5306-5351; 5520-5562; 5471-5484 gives 0.06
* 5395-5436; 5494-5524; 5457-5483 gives 0.05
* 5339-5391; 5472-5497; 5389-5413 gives 0.03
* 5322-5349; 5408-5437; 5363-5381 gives 0.02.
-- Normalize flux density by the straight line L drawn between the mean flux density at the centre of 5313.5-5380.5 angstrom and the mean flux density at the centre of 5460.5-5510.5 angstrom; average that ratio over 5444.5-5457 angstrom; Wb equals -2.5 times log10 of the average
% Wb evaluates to 0.041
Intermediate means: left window 6.87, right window 7.23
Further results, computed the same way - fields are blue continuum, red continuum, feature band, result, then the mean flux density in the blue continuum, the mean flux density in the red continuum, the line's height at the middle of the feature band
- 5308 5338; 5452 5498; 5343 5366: 0.054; 6.98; 7.08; 7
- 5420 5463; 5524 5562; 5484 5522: -0.022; 6.9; 7.52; 7.27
